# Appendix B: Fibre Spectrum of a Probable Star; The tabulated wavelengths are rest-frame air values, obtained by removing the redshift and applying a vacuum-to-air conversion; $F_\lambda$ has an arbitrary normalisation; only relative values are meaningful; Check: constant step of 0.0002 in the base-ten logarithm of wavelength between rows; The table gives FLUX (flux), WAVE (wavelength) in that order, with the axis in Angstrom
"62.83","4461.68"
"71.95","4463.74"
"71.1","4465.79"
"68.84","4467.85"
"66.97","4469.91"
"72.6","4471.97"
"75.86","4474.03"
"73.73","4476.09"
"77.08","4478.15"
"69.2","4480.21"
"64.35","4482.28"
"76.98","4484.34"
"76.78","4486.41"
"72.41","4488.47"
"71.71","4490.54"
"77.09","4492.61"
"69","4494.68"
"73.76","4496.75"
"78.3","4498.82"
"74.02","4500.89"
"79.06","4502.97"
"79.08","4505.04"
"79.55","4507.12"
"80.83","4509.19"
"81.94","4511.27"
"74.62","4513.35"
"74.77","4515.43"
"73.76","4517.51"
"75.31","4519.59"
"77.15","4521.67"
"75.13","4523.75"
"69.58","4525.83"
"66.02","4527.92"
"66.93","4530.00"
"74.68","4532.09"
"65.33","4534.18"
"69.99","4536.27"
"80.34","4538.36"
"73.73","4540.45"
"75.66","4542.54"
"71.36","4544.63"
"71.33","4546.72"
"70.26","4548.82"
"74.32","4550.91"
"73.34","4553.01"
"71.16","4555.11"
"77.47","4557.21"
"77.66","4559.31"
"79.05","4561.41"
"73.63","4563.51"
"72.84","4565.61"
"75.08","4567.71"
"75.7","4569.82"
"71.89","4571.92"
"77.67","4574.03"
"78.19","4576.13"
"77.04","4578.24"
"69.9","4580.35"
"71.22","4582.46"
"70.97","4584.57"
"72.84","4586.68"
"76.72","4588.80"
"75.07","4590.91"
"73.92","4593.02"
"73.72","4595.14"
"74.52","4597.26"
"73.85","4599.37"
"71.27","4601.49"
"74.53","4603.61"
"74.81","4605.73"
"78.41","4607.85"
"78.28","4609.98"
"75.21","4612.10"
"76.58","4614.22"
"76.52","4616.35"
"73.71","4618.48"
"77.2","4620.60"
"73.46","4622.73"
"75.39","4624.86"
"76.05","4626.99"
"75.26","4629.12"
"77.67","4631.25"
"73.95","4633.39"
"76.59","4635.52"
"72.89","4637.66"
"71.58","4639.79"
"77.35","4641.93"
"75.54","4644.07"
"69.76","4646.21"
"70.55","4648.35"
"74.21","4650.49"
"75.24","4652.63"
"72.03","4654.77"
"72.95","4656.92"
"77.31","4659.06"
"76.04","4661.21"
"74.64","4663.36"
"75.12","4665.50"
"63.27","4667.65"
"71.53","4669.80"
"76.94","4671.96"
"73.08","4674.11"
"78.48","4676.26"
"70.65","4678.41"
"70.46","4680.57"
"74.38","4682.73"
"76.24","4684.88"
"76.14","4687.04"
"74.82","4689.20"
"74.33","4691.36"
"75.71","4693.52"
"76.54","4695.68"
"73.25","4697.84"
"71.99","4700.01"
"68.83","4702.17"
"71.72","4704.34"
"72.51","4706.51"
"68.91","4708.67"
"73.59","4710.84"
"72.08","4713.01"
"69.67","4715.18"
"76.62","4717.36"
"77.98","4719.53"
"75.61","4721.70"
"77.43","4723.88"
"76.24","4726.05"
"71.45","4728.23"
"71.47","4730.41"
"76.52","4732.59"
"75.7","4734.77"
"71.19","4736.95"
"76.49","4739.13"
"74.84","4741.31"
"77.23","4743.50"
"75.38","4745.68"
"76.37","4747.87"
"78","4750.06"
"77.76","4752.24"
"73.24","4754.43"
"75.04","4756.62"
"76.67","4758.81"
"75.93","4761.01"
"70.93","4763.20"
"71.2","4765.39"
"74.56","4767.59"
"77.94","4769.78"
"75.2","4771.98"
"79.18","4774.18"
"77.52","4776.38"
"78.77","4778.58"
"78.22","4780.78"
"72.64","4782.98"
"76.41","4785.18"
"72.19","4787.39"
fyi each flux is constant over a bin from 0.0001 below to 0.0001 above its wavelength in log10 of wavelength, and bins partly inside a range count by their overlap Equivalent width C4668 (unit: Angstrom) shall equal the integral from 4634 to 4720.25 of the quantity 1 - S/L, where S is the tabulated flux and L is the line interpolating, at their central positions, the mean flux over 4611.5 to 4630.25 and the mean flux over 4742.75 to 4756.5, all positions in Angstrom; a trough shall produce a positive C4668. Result 2.63 Angstrom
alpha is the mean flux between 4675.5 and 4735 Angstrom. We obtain 73.9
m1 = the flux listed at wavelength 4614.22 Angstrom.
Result 76.58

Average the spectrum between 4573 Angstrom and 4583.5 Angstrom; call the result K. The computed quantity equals 74.8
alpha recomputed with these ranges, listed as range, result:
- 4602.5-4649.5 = 75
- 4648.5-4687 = 73.7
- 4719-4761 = 75.5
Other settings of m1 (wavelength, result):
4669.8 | 71.53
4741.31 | 74.84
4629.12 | 75.26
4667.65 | 63.27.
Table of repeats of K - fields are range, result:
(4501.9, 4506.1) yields 78.9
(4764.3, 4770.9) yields 74.6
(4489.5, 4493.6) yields 74.3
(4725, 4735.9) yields 74.2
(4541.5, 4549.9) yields 72.2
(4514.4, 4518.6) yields 74.3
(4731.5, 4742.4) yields 75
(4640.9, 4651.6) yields 73.5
